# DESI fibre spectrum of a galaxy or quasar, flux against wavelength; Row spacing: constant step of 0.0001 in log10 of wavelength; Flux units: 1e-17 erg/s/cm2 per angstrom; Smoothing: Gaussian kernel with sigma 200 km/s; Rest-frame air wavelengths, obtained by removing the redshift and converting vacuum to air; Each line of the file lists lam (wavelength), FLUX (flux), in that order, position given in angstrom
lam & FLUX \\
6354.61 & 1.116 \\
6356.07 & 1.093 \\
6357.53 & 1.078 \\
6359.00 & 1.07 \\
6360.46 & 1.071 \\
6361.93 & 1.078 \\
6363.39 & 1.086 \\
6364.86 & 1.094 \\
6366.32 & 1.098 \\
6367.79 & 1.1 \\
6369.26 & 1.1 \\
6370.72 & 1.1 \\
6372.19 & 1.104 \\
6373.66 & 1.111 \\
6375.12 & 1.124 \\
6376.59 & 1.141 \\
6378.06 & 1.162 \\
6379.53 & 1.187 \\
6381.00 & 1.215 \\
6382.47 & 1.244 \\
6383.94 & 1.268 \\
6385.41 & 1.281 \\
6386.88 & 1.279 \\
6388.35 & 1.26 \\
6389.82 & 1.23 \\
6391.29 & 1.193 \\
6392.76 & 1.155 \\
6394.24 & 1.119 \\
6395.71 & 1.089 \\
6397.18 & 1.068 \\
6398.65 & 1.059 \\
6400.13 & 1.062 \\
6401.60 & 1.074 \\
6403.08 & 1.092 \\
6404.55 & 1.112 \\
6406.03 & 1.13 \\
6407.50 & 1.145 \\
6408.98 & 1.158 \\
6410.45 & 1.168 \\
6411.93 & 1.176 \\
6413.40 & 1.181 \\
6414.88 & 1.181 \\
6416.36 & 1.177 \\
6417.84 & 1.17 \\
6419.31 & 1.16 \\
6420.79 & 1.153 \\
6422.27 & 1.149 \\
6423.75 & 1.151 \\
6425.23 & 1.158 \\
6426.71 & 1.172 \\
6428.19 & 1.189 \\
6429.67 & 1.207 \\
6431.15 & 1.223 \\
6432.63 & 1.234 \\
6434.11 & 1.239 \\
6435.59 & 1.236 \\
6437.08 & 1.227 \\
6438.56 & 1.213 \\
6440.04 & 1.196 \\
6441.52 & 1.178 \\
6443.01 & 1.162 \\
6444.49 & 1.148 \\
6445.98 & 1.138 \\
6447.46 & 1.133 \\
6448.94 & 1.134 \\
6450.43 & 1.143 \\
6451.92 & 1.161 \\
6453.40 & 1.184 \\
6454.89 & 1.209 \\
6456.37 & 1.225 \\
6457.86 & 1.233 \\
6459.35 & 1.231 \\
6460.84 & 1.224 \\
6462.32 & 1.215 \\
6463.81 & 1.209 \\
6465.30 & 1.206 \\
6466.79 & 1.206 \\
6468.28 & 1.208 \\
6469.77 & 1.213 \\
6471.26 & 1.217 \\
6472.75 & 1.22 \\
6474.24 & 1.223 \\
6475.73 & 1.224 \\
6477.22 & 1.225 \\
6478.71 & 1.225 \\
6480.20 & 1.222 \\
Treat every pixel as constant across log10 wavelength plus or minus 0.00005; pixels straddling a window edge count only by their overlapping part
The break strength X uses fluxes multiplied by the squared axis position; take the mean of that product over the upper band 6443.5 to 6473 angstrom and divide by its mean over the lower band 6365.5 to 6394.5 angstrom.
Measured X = 1.04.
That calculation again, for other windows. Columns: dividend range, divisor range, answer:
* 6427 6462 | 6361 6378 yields 1.11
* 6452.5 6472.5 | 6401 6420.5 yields 1.07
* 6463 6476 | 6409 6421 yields 1.05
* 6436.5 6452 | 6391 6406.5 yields 1.07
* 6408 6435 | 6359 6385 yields 1.06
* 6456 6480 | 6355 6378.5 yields 1.14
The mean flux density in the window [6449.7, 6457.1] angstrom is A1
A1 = 1.19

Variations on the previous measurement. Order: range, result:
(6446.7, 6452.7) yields 1.14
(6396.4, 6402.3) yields 1.07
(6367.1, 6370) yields 1.1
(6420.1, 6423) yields 1.15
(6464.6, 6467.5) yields 1.21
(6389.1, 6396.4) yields 1.16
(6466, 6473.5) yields 1.21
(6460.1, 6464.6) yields 1.22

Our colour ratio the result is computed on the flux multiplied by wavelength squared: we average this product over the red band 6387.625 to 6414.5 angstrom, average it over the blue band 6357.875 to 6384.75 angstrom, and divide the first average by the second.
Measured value 1.0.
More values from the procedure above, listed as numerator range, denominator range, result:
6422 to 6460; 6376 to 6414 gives 1.04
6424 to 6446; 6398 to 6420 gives 1.06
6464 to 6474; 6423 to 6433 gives 1.03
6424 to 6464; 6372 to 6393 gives 1.01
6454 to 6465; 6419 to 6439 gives 1.03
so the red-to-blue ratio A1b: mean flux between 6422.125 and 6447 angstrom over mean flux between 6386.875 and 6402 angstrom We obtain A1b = 1.04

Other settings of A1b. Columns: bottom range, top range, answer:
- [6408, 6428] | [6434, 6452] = 1.01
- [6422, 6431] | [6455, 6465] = 1.04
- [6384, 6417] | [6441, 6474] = 1.03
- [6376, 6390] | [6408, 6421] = 0.95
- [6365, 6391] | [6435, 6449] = 1.00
